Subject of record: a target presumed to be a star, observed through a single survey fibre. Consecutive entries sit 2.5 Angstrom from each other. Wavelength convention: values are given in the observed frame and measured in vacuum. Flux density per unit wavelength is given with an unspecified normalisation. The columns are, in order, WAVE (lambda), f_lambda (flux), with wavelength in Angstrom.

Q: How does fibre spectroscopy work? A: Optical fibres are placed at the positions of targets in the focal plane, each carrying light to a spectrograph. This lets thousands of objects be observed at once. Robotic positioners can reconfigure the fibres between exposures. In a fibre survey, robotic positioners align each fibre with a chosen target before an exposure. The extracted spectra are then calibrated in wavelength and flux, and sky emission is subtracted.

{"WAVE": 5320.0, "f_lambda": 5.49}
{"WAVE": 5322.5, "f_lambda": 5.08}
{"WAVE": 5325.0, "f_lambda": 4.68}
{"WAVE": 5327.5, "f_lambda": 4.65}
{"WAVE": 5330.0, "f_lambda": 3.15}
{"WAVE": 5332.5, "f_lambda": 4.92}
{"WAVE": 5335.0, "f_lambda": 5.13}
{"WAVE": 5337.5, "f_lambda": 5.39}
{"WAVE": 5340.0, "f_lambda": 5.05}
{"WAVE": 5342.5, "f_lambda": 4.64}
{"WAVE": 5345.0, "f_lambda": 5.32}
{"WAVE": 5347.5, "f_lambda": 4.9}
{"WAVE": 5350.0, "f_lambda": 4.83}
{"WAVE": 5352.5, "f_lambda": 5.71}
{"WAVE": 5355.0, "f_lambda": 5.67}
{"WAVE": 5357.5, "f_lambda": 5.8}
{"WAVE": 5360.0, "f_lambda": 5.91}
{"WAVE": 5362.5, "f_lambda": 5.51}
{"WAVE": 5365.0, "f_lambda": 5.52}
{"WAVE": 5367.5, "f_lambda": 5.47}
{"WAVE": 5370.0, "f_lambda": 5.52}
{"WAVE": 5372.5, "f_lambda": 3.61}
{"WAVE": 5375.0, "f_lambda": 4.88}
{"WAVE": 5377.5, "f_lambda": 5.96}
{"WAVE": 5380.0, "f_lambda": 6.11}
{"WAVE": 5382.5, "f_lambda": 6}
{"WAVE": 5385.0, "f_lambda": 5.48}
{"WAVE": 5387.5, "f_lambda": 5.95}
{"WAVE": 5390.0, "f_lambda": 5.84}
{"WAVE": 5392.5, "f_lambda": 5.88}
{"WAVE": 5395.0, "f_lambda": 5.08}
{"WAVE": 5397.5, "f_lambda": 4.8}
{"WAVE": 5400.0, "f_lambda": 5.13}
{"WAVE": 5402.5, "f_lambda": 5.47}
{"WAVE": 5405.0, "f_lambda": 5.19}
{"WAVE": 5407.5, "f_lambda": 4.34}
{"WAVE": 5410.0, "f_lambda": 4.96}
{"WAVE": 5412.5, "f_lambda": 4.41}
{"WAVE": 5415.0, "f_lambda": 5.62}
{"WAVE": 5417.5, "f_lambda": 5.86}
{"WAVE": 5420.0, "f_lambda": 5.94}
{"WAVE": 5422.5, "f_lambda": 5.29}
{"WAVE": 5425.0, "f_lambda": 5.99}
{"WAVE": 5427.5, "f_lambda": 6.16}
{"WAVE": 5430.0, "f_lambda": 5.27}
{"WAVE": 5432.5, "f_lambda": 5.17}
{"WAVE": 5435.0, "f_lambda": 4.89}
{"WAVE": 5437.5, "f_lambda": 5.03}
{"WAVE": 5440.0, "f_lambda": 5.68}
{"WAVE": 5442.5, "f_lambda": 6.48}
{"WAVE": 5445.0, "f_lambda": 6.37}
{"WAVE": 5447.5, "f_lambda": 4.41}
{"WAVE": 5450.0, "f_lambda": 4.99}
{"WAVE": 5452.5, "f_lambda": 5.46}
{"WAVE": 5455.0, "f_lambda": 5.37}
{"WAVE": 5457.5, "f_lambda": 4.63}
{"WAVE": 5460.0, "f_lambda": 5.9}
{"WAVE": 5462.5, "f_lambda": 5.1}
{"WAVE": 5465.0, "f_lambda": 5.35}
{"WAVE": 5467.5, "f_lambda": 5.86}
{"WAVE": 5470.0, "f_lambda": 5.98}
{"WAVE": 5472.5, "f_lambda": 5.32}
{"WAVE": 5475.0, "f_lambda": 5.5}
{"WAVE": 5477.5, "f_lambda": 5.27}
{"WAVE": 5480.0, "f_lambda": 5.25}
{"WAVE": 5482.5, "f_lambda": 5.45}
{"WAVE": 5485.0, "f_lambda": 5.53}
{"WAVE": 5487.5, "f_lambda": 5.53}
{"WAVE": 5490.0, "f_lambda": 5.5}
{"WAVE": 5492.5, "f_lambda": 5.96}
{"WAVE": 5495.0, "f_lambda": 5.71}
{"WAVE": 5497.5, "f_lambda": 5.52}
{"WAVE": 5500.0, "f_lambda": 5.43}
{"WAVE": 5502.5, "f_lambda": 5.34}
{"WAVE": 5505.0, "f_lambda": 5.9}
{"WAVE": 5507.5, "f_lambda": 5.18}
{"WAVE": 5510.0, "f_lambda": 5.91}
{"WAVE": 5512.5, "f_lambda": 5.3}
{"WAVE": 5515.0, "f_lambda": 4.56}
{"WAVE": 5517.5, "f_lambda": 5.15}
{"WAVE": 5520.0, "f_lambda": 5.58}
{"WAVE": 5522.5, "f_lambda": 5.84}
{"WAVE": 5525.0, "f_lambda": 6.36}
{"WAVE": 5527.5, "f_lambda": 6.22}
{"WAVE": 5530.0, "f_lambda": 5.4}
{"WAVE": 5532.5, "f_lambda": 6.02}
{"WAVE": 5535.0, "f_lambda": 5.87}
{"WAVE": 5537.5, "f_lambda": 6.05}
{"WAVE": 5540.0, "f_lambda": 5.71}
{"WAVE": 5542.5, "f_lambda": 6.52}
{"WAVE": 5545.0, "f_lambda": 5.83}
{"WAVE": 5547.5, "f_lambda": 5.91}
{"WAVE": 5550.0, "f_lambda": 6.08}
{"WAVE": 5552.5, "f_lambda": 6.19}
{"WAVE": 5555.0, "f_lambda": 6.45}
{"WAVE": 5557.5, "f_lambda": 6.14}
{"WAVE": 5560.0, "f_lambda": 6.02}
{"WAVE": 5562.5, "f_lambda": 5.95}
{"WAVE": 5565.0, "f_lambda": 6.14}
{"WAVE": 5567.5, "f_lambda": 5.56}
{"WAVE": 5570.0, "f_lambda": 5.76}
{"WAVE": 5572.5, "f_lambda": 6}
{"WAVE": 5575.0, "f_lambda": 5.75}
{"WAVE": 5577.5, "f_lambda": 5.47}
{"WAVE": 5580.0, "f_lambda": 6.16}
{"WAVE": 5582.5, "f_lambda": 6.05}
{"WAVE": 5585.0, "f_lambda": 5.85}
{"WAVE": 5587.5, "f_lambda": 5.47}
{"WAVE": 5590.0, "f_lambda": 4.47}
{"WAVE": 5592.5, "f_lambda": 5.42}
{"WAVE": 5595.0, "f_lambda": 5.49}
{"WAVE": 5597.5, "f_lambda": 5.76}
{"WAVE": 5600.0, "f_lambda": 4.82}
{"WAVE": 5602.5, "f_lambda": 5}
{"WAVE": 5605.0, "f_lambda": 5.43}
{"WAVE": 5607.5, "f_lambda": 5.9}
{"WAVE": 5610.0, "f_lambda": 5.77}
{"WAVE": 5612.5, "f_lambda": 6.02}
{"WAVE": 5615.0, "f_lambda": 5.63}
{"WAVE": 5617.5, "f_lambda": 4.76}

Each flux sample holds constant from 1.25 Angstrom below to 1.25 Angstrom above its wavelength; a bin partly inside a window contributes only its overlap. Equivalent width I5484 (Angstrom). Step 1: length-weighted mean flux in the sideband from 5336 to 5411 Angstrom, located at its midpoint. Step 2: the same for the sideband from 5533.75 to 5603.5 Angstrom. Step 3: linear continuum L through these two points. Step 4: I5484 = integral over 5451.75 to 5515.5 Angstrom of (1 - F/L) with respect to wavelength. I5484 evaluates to 1.4 Angstrom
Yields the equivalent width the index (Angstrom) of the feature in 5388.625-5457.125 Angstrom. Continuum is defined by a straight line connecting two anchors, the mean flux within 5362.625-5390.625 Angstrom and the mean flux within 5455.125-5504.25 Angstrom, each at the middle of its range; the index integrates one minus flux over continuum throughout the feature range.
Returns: 1.4 Angstrom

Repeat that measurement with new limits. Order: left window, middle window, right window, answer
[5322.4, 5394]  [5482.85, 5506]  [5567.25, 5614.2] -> -0.6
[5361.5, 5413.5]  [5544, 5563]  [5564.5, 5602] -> -1.8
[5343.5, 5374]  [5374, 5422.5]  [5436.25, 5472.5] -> -0.4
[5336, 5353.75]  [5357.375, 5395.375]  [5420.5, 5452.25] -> -2.1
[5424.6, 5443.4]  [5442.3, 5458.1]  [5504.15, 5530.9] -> 0.6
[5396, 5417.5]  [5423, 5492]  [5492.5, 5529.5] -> -2.1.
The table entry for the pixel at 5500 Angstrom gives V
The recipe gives 5.43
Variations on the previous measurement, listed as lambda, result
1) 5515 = 4.56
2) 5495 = 5.71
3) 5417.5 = 5.86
